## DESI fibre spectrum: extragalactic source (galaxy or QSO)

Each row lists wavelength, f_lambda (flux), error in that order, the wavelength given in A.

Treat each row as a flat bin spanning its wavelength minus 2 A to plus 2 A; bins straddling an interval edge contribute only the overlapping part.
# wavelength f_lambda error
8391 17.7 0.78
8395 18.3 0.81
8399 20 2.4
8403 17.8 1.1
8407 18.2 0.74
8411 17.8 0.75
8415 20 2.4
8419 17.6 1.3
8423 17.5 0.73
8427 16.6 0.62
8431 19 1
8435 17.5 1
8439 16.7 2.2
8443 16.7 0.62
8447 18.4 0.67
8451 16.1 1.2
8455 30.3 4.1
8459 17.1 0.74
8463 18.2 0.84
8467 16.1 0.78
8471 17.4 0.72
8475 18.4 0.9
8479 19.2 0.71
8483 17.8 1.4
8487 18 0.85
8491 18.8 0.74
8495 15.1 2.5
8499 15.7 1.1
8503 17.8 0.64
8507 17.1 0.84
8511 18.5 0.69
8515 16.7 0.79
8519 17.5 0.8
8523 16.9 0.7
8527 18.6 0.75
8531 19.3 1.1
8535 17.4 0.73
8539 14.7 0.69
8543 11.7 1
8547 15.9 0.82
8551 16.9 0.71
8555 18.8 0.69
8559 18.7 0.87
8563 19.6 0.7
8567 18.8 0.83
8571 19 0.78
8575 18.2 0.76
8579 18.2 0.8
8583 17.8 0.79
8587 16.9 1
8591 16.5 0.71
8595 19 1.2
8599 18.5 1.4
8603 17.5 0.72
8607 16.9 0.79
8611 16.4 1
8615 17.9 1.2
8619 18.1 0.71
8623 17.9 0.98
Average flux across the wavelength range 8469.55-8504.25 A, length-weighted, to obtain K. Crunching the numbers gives 17.6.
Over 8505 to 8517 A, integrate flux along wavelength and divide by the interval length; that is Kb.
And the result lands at 17.4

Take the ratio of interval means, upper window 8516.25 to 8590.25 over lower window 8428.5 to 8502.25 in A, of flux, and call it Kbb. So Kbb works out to 0.96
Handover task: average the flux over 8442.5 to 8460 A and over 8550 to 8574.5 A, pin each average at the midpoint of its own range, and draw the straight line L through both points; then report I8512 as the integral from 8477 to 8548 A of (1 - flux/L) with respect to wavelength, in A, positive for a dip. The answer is 8.4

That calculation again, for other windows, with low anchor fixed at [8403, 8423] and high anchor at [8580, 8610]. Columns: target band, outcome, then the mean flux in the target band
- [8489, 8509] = 1.15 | 16.9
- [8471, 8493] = -0.43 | 18.3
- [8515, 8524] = 0.37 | 17.1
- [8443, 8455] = -0.81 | 19.3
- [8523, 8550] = 2.20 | 16.3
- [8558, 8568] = -0.79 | 19.1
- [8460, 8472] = 0.56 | 17.2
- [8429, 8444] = 0.52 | 17.5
